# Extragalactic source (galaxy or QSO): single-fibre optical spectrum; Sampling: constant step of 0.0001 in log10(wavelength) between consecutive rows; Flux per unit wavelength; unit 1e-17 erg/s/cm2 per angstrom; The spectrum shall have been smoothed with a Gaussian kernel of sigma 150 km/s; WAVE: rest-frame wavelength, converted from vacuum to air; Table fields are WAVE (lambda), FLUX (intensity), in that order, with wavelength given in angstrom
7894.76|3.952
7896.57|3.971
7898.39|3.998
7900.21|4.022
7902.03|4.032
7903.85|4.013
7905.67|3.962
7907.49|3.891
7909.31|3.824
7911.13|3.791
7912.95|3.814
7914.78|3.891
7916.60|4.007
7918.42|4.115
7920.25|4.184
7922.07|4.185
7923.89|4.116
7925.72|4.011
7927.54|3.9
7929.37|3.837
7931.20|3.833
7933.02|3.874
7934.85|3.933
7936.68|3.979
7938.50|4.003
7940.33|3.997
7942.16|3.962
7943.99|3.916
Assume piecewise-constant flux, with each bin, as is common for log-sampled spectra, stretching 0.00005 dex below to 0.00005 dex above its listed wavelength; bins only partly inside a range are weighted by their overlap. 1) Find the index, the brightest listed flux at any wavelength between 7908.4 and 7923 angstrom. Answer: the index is 4.185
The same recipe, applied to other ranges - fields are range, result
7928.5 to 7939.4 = 4.003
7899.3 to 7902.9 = 4.032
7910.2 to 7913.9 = 3.814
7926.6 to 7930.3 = 3.9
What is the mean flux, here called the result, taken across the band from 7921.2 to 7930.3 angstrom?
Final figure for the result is 4.01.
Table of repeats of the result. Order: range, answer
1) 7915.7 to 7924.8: 4.12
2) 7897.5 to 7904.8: 4.01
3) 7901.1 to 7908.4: 3.97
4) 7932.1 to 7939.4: 3.95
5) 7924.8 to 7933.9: 3.89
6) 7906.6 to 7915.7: 3.84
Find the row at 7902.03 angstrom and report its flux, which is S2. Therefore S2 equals 4.032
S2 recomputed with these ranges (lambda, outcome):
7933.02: 3.874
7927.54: 3.9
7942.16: 3.962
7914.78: 3.891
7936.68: 3.979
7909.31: 3.824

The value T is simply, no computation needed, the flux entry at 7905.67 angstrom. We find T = 3.962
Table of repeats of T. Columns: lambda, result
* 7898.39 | 3.998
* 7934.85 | 3.933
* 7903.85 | 4.013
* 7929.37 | 3.837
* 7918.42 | 4.115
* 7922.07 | 4.185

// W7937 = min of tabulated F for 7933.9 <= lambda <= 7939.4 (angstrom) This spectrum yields 3.933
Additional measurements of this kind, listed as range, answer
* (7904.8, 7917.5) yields 3.791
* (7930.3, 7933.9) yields 3.833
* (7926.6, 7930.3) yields 3.837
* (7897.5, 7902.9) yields 3.998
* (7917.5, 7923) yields 4.115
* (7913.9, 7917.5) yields 3.891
